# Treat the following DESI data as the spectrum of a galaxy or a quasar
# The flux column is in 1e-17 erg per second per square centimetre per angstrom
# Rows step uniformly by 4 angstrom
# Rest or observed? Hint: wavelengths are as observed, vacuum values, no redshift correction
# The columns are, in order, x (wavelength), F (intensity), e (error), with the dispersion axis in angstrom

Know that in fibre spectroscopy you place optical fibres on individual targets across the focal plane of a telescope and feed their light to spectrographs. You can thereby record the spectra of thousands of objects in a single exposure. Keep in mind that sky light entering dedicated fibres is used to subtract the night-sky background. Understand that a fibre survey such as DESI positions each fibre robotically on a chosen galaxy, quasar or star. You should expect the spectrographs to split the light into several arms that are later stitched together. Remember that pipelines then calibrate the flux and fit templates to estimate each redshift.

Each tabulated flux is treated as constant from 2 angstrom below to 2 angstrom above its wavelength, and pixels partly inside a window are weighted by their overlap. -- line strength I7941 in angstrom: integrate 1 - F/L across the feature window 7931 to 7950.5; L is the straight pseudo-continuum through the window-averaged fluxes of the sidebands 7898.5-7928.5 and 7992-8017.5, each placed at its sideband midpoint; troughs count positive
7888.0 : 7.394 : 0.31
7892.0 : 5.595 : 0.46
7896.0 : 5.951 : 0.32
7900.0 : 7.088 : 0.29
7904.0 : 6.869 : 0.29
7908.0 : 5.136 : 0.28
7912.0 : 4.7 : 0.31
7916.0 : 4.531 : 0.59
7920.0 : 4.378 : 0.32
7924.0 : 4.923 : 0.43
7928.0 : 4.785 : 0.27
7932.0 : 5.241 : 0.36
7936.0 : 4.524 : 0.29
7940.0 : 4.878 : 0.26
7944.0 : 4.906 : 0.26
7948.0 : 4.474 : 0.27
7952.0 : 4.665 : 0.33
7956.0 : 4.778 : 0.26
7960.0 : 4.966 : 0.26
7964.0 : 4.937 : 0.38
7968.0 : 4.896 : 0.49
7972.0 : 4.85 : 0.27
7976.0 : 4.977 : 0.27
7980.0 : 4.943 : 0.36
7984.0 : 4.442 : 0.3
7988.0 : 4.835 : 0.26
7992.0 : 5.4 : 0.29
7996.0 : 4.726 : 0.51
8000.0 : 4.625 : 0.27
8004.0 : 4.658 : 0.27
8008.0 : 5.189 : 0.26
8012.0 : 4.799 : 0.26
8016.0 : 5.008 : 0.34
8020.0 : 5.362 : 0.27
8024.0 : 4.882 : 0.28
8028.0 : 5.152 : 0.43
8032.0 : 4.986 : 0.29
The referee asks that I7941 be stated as 1.5 angstrom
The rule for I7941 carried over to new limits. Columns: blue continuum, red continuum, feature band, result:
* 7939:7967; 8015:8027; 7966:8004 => 0.7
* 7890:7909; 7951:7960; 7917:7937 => 2.6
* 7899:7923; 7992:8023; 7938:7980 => 2.5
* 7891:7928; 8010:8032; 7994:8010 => 0.9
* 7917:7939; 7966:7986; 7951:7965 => -0.1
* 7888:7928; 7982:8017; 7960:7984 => 0.8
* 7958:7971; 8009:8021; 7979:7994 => 0.2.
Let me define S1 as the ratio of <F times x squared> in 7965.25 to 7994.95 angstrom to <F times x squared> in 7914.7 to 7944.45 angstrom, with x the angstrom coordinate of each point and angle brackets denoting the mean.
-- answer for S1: 1.04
